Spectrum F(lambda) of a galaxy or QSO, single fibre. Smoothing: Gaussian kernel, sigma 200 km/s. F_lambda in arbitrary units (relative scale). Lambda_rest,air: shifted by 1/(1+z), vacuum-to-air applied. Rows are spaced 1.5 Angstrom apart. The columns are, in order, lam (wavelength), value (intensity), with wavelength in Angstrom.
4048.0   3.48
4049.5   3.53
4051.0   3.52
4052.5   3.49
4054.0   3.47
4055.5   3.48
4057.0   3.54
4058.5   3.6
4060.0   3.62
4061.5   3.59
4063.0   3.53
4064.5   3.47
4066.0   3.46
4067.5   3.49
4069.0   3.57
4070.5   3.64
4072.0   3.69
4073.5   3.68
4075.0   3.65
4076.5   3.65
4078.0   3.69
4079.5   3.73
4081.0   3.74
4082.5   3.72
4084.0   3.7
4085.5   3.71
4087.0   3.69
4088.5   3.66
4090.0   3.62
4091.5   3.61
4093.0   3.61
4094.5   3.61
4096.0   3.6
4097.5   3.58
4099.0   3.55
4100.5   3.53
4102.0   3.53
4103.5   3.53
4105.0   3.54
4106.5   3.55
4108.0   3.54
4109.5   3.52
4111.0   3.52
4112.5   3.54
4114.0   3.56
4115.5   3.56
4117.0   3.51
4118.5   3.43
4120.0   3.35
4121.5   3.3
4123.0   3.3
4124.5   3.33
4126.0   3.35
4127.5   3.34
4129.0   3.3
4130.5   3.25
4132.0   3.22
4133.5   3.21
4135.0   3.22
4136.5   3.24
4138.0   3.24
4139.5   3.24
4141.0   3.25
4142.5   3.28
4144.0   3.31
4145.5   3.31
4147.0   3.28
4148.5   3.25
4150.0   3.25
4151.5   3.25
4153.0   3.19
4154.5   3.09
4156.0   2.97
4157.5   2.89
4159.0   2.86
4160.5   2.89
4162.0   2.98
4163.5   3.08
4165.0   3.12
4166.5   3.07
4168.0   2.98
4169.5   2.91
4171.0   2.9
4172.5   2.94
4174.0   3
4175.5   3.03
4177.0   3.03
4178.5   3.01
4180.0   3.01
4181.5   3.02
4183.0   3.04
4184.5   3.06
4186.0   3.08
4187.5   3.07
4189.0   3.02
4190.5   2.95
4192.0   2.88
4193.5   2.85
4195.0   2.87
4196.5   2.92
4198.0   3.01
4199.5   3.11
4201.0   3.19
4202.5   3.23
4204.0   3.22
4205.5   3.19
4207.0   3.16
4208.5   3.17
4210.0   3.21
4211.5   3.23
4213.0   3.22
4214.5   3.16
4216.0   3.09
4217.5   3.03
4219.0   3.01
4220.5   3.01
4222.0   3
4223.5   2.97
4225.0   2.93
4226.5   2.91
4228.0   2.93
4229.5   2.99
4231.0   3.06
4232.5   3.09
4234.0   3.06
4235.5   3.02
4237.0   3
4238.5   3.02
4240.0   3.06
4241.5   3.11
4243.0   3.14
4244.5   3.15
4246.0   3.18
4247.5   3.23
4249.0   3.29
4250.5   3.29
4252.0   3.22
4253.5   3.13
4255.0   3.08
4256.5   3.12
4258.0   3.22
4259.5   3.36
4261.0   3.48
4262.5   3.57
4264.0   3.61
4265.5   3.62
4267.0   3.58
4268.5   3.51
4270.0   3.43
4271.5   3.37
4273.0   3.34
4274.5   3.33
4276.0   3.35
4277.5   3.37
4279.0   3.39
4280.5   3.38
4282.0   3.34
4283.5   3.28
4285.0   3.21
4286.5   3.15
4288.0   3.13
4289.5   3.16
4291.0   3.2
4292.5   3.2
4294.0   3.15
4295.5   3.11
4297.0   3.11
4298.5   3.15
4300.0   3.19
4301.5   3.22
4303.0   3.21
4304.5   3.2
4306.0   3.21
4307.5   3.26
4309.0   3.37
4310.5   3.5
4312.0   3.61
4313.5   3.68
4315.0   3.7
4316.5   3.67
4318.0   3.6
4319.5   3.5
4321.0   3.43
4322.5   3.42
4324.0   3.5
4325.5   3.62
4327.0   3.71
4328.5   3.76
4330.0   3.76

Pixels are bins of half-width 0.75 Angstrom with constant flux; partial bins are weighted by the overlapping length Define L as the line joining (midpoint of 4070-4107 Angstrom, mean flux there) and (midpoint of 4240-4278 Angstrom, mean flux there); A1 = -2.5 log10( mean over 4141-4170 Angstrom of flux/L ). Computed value 0.132 mag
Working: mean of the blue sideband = 3.63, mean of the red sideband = 3.32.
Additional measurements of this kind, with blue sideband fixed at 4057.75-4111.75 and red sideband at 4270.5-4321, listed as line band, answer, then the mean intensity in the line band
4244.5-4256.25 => 0.06 mag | 3.2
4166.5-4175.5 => 0.18 mag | 2.96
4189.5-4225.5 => 0.12 mag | 3.07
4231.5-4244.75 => 0.11 mag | 3.07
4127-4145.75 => 0.09 mag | 3.26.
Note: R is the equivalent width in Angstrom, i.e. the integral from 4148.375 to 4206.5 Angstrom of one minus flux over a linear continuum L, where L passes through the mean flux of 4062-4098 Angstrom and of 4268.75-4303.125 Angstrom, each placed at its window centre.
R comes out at 7.0 Angstrom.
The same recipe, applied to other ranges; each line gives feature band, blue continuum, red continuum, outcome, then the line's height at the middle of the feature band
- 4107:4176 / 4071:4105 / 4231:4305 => 5.89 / 3.52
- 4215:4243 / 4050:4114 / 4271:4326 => 3.26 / 3.42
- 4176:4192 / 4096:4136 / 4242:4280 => 1.72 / 3.39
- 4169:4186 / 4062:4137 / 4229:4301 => 1.95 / 3.39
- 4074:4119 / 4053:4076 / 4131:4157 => -2.28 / 3.43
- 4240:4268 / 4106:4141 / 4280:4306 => -0.49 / 3.24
